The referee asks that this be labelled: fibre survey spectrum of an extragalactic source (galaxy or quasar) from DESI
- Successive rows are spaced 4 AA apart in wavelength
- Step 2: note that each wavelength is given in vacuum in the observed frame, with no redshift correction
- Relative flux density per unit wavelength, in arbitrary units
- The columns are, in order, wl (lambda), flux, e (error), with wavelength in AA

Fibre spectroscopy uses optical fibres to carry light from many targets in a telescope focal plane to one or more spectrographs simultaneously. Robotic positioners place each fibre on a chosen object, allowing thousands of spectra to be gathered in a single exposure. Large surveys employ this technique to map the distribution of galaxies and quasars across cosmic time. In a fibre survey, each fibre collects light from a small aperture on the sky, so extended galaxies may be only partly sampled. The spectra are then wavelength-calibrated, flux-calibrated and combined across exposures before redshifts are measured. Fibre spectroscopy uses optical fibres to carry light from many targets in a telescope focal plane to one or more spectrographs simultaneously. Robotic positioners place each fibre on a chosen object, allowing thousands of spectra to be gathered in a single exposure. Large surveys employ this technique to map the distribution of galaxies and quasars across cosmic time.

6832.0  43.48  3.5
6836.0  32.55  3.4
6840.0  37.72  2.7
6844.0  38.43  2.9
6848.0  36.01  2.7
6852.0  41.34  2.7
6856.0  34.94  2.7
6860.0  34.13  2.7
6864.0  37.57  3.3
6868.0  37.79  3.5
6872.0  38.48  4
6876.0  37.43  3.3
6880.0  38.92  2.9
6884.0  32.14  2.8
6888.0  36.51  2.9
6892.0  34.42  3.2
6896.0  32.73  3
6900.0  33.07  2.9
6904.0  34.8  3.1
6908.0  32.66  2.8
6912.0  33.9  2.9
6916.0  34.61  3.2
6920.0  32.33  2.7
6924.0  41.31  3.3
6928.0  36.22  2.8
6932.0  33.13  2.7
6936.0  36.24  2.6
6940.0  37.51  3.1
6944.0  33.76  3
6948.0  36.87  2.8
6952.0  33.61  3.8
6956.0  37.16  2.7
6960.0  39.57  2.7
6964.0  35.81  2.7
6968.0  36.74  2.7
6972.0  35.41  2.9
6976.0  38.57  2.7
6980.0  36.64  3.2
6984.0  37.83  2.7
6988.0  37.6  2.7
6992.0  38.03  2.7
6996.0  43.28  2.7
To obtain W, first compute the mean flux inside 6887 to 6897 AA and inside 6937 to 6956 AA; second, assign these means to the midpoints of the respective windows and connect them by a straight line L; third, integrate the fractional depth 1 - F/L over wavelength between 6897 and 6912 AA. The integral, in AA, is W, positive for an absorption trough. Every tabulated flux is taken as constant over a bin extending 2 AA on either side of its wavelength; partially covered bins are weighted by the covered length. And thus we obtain 0.6 AA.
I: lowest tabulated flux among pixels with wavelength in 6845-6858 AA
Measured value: 34.94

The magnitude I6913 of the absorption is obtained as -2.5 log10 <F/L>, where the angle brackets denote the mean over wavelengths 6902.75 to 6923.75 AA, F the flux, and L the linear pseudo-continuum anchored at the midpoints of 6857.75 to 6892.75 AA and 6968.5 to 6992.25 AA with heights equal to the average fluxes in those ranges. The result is 0.08 mag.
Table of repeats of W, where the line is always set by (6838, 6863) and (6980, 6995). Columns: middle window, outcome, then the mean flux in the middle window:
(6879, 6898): 1.34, 34.7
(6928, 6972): 2.05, 36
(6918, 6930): 0.31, 36.6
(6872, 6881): -0.21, 38.2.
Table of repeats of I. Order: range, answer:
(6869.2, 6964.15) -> 32.14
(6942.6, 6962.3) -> 33.61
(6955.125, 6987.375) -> 35.41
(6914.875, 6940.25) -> 32.33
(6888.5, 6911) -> 32.66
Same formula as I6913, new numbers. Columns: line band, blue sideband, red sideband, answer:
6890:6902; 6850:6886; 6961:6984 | 0.11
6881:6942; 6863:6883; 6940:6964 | 0.07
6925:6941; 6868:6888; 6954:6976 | 0.03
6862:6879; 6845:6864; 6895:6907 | -0.07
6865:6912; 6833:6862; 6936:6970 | 0.04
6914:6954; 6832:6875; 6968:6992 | 0.05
